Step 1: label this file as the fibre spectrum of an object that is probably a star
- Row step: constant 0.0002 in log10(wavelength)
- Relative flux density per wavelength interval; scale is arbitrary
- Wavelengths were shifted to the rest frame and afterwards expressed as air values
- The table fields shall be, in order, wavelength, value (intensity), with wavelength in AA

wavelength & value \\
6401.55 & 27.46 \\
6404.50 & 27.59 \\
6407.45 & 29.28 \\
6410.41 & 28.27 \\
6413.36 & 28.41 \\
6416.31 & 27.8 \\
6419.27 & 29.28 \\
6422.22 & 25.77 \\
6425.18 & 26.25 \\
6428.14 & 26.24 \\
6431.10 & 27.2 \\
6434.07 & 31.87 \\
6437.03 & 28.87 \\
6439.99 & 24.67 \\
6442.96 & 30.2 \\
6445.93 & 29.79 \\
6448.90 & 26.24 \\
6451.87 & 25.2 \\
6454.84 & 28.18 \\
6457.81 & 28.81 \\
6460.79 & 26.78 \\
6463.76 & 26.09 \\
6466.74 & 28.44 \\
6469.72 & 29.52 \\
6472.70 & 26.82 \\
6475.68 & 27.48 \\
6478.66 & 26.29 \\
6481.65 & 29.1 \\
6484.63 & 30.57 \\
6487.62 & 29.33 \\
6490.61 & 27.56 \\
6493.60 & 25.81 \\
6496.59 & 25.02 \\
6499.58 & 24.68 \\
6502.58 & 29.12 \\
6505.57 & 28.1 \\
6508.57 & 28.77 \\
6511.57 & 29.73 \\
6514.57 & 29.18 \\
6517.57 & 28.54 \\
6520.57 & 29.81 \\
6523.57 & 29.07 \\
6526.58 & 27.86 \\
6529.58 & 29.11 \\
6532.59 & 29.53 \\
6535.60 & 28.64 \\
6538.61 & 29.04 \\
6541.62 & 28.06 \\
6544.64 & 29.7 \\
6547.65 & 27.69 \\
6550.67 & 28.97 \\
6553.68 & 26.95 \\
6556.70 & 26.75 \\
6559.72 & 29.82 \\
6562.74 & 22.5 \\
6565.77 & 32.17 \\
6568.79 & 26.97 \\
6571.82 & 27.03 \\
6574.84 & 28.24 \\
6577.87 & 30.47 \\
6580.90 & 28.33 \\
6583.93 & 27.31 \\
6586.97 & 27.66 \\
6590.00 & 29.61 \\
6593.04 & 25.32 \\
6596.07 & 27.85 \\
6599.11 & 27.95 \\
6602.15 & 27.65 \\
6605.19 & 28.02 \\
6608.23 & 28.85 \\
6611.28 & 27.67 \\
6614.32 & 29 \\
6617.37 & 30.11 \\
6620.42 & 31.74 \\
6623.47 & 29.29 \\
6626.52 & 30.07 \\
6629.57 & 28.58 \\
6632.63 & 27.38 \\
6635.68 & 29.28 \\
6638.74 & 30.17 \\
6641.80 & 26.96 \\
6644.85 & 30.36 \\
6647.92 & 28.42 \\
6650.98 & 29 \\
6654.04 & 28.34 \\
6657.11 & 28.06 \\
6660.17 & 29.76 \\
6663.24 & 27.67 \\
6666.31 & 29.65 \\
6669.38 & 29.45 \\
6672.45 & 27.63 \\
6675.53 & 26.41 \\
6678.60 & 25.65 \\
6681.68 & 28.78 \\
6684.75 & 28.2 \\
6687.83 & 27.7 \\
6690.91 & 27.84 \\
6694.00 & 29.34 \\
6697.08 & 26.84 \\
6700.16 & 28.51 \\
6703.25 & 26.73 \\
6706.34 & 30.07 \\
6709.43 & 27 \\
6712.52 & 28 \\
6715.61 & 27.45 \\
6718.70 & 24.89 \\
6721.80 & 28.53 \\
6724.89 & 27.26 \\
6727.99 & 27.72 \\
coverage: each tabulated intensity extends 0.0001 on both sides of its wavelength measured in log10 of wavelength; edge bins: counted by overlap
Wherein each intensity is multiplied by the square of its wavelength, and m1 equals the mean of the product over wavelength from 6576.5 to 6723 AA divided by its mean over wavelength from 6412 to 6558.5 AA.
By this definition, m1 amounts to 1.06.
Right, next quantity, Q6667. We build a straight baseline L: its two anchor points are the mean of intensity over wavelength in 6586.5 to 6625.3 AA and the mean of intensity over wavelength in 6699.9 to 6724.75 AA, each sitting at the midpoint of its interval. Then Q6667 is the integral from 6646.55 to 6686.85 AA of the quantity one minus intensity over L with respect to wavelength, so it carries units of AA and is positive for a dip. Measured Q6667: -0.3 AA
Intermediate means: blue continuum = 28.6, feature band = 28.2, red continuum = 27.6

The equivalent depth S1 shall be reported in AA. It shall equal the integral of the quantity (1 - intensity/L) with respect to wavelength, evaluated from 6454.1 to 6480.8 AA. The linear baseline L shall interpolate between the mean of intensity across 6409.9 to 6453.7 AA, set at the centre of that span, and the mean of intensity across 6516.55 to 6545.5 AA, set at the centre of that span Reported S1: 0.5 AA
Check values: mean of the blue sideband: 27.7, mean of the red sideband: 28.9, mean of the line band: 27.6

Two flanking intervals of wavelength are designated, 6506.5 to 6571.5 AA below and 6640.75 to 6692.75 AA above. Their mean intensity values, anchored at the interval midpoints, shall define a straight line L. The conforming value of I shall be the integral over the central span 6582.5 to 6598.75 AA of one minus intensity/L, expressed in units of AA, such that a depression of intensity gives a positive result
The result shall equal 0.5 AA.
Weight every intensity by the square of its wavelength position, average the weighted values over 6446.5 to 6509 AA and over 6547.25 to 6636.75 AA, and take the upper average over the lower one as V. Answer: 1.07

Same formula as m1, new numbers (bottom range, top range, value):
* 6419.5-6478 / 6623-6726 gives 1.09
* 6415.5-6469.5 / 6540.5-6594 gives 1.05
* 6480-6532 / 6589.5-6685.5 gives 1.05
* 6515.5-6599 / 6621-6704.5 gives 1.04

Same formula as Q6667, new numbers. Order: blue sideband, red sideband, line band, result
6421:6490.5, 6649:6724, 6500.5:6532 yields -1.1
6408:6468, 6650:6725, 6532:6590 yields -0.8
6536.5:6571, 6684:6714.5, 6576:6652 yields -1.8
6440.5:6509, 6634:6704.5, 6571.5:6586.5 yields -0.2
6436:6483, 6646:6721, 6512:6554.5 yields -1.6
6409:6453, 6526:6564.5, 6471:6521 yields 0.0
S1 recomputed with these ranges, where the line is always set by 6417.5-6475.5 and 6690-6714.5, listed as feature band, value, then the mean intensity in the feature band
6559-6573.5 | 0.1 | 27.6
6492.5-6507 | 0.6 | 26.6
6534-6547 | -0.5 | 28.8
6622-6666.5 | -1.4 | 28.8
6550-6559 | 0.1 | 27.6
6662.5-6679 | 0.1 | 27.9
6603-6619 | -0.5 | 28.7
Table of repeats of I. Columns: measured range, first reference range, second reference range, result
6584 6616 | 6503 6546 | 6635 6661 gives 1.1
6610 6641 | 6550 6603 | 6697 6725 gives -1.7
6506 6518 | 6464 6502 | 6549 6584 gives -0.6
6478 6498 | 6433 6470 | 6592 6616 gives 0.1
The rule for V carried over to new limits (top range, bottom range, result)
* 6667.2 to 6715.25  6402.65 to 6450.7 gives 1.08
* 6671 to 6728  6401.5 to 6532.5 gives 1.06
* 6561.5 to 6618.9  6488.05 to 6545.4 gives 1.01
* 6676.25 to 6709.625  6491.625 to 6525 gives 1.05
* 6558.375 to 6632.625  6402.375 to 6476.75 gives 1.07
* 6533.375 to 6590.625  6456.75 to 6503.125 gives 1.05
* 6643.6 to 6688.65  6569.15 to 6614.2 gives 1.03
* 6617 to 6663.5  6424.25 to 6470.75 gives 1.11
